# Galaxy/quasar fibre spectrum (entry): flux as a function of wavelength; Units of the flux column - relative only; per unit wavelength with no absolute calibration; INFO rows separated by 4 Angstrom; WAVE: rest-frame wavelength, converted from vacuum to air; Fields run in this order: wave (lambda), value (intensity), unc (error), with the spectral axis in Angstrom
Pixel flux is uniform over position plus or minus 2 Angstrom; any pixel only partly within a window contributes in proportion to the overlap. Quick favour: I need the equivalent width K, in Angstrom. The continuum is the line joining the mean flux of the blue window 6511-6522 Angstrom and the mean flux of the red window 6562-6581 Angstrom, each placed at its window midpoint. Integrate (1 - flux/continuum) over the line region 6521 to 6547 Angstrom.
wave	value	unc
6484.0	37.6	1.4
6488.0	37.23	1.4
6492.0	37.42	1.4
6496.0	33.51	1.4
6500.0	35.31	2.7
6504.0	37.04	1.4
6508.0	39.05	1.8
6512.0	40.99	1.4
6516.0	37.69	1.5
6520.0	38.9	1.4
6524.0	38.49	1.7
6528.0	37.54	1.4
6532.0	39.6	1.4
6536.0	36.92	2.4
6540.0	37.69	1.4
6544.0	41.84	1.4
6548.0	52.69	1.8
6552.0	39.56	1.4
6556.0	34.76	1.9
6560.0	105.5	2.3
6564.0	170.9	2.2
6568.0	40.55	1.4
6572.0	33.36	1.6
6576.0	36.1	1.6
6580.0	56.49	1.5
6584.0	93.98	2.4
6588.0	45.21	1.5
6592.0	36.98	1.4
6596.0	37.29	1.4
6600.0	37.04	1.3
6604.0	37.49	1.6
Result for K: 4.78 Angstrom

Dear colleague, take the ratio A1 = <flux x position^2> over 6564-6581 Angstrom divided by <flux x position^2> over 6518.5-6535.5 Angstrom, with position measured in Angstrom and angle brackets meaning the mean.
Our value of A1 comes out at 1.5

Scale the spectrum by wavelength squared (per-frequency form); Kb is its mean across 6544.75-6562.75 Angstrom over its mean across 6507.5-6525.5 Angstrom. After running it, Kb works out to 1.6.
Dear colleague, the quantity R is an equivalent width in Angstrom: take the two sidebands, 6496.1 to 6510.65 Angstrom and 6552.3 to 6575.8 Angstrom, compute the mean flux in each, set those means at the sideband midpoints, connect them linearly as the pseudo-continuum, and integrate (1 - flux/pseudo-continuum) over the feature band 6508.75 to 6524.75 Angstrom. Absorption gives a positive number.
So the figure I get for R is 1.9 Angstrom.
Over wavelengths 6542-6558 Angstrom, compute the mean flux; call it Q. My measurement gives 42.2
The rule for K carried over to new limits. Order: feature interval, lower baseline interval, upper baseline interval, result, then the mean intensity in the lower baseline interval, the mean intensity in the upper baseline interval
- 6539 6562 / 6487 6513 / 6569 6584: -3.8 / 37.1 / 48.8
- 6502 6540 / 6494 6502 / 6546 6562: 4.5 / 34.4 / 58.1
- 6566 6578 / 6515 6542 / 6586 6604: 0.6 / 38.1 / 38.9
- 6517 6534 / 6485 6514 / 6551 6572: 4.7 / 37.2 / 75.8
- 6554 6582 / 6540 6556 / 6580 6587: -4.3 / 42.6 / 76.3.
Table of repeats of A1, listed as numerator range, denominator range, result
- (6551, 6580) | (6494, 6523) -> 1.79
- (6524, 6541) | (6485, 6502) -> 1.07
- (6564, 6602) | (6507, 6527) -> 1.38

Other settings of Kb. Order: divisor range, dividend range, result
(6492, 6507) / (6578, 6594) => 1.67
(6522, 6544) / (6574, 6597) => 1.37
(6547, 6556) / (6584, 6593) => 1.26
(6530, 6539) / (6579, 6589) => 1.81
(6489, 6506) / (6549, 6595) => 1.77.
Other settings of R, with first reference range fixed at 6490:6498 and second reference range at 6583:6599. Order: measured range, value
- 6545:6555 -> -0.20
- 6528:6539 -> 0.85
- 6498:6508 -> 0.02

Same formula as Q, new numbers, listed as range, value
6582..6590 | 69.6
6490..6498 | 35.5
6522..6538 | 38.1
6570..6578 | 34.7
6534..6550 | 42.3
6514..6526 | 38.4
